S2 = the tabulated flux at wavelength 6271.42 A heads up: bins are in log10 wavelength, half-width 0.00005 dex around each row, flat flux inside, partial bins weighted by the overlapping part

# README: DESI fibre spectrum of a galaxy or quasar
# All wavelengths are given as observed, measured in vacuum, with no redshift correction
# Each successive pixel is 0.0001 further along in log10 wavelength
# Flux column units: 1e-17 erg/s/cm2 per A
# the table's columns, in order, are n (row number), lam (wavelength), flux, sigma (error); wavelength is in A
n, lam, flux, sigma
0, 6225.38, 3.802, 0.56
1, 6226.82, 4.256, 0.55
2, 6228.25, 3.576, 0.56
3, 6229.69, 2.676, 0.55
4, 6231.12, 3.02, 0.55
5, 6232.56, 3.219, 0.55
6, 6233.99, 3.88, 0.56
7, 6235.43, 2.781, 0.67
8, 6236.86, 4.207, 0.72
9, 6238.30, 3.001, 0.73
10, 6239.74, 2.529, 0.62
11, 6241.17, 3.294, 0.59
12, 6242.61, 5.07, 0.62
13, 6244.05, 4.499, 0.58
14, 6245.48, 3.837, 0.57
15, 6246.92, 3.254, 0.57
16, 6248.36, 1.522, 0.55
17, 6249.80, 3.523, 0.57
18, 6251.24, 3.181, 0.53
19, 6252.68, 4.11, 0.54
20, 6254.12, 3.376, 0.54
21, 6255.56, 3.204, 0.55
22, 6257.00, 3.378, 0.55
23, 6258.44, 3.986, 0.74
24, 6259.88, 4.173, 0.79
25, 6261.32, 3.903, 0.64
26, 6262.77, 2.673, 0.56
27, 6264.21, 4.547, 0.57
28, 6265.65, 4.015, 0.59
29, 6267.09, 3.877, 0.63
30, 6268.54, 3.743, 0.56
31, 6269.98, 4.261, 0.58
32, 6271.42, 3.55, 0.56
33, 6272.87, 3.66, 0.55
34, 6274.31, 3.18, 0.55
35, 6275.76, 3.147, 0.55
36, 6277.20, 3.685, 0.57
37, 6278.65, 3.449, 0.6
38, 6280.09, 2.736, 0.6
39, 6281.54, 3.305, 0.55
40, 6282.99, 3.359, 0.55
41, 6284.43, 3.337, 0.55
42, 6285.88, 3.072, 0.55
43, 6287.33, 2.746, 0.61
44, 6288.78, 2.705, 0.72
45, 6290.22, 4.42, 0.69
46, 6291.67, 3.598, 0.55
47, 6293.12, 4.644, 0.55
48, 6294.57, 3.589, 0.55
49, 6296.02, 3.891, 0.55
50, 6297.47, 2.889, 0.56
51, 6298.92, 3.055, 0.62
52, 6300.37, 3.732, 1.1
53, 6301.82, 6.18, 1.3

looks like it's 3.55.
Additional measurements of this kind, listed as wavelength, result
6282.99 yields 3.359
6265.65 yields 4.015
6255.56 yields 3.204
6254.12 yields 3.376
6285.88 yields 3.072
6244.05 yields 4.499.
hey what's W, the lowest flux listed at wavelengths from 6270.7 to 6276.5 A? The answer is 3.147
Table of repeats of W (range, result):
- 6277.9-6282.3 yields 2.736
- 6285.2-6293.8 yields 2.705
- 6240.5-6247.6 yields 3.254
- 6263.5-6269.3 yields 3.743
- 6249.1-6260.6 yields 3.181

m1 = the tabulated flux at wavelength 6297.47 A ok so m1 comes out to 2.889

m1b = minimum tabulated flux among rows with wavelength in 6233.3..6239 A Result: 2.781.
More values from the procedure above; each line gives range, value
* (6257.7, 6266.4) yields 2.673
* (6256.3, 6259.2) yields 3.378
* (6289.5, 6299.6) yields 2.889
